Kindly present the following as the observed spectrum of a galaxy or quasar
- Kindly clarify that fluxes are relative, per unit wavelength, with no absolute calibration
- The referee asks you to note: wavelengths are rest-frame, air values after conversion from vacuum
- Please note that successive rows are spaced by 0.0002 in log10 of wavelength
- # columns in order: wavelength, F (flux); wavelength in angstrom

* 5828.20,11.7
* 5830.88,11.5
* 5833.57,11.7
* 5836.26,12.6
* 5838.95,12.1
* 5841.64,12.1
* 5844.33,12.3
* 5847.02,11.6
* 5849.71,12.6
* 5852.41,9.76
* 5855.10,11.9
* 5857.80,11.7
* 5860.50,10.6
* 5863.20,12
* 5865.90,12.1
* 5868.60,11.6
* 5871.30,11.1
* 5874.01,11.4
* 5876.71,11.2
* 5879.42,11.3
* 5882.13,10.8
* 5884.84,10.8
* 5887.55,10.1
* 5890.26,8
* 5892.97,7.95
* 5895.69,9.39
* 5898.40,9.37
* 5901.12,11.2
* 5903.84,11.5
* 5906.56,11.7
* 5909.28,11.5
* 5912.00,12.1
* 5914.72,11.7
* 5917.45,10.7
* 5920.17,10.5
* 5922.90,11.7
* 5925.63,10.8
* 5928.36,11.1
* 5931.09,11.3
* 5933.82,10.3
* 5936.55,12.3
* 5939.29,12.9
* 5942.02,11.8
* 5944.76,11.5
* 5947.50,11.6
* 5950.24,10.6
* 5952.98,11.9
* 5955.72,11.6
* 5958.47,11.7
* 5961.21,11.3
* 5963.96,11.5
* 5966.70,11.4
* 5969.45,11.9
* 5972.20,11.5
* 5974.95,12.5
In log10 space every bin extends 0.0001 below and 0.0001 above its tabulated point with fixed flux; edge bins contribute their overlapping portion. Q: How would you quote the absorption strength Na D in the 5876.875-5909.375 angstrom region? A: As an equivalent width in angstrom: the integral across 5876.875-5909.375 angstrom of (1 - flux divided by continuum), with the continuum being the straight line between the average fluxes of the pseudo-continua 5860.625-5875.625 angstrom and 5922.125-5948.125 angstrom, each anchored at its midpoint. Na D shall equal 3.5 angstrom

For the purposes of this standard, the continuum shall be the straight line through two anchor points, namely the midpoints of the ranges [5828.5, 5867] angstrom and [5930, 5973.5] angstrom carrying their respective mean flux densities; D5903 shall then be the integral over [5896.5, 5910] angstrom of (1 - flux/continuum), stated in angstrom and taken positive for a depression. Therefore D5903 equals 0.8 angstrom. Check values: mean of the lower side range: 11.7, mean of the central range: 11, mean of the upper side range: 11.6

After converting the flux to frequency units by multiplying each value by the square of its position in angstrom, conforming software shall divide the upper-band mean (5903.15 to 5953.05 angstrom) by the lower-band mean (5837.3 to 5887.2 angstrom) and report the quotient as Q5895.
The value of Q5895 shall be 1.0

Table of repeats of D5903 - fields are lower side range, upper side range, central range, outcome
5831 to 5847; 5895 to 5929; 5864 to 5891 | 1.4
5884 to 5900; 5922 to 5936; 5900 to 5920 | -2.6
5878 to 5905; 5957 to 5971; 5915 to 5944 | -1.4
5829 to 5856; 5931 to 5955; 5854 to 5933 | 5.2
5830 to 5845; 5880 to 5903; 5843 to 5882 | -1.8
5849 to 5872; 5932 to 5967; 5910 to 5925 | 0.3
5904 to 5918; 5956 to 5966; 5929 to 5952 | 0.0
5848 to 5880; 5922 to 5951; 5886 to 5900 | 3.0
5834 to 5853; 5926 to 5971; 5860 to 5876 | 0.5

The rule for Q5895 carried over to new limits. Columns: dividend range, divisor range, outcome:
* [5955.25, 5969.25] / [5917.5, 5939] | 1.04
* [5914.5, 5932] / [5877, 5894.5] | 1.13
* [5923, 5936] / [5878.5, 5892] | 1.11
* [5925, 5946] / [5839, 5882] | 1.02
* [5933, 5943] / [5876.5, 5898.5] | 1.23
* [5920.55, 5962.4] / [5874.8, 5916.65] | 1.10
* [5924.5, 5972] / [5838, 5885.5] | 1.03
